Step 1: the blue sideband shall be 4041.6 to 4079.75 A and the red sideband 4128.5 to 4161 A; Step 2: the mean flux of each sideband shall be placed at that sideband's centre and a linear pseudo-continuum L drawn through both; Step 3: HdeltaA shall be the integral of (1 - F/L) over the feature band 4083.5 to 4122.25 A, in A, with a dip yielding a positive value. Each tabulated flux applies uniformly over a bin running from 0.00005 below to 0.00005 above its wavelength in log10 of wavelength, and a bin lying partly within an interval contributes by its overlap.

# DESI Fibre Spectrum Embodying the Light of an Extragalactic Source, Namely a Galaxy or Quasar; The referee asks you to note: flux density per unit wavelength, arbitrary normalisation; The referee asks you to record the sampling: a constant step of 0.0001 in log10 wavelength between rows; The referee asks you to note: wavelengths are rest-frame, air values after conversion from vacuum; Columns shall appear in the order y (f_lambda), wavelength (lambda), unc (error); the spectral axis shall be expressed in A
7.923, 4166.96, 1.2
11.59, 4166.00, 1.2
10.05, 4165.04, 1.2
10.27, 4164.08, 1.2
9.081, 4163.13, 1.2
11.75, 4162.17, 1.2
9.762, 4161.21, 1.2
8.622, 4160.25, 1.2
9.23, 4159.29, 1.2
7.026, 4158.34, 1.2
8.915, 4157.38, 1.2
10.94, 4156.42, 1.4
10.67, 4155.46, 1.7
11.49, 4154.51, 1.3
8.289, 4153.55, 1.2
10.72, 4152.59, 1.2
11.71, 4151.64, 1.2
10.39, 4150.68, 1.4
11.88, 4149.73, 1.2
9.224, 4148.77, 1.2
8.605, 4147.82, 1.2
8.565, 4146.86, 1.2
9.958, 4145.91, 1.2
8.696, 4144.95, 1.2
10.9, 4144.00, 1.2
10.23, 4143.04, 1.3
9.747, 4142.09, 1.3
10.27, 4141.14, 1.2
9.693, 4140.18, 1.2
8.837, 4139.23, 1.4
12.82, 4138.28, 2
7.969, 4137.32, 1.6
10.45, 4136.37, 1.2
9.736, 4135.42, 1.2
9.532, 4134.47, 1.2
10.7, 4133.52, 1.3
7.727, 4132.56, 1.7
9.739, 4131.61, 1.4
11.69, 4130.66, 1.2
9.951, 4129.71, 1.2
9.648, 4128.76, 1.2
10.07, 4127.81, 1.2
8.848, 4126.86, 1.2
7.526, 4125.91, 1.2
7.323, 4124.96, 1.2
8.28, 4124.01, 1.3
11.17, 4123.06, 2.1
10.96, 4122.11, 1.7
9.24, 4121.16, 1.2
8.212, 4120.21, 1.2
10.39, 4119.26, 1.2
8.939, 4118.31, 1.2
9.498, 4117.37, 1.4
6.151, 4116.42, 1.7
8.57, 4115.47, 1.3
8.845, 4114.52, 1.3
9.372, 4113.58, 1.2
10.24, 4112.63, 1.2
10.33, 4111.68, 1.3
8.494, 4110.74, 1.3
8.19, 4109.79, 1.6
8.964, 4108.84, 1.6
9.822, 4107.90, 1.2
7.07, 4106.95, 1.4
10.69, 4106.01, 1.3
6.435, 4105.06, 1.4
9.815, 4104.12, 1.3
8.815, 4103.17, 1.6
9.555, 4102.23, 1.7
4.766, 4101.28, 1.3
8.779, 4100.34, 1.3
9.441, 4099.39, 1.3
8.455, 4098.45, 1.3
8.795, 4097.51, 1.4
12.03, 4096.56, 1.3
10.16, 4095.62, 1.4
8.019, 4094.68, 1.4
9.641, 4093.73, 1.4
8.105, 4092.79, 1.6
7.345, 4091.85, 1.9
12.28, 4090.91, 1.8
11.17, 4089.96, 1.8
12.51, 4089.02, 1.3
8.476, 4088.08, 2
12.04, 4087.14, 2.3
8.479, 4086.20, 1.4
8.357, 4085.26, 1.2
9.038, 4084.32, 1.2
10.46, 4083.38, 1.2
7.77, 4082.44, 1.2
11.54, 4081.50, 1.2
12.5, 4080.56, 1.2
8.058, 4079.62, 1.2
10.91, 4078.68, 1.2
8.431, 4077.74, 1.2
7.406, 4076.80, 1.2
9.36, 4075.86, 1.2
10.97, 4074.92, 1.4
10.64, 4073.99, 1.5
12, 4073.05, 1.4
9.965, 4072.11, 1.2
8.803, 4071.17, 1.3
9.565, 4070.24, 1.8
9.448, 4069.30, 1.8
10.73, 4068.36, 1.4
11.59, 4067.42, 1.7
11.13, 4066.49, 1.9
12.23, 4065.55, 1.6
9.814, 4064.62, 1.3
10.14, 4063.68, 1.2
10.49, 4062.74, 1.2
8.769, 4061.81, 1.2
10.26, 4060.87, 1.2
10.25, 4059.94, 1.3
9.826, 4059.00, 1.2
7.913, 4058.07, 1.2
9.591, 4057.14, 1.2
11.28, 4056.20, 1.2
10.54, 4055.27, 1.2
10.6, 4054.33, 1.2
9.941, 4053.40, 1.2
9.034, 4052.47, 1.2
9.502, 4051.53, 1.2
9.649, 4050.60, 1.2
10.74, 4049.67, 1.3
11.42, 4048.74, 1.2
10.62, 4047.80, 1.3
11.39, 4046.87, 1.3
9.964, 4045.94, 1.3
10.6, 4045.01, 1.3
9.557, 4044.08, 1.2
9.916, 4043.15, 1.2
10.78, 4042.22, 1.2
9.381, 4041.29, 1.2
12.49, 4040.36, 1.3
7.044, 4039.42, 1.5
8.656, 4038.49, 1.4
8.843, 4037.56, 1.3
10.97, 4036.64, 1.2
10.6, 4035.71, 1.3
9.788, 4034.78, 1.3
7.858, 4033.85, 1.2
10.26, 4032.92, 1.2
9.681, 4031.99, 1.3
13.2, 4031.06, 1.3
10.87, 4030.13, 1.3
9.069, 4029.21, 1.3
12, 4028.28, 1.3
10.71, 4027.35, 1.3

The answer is 3.1 A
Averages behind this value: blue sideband 10.1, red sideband 9.84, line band 9.18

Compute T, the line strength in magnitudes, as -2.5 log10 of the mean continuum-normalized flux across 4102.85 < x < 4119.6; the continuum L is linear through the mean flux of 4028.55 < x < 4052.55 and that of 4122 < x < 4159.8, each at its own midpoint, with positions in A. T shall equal 0.11 mag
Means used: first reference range 10.1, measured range 8.91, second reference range 9.74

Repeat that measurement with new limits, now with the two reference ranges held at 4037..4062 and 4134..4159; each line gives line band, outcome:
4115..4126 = 0.117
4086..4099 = 0.009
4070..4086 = 0.023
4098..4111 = 0.166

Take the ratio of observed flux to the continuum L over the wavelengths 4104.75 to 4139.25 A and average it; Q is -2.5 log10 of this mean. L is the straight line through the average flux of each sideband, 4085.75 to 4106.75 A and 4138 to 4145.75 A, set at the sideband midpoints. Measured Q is 0.05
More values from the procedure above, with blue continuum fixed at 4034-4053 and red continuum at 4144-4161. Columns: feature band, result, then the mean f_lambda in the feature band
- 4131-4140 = 0.00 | 9.75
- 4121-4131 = 0.03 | 9.5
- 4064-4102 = 0.02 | 9.78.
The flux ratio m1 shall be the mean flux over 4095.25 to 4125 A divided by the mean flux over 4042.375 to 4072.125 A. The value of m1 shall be 0.9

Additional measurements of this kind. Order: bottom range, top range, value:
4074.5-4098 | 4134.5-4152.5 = 1.02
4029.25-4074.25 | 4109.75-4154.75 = 0.94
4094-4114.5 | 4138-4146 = 1.12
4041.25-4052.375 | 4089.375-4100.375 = 0.93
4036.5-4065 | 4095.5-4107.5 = 0.88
